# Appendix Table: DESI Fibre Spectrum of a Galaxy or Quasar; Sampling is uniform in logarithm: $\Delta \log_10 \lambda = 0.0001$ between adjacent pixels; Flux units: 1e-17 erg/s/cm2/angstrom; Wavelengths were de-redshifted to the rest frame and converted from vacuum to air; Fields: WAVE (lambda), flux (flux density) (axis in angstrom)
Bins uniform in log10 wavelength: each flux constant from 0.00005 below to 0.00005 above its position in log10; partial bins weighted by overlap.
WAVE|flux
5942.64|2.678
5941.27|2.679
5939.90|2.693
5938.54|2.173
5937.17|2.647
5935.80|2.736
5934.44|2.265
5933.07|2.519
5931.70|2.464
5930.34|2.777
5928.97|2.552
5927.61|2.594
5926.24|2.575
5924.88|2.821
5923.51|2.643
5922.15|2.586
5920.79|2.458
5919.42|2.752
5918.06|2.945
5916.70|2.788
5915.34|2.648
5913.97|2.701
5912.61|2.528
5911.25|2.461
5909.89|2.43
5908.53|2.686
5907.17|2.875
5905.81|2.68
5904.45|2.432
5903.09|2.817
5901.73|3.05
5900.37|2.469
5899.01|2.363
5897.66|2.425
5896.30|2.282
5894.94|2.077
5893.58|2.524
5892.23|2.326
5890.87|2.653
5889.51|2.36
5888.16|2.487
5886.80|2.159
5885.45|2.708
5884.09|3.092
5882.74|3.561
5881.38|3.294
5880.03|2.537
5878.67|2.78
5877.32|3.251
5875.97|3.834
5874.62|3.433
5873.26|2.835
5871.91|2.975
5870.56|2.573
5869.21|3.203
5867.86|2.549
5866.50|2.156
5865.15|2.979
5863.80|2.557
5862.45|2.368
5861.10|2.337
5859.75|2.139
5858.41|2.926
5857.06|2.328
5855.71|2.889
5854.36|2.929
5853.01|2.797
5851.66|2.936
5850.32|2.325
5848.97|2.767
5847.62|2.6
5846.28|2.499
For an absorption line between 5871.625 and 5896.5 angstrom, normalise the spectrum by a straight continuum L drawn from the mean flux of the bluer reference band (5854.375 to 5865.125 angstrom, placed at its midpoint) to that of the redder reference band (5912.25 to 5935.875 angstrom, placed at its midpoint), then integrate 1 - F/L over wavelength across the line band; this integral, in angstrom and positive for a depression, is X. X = -2.1 angstrom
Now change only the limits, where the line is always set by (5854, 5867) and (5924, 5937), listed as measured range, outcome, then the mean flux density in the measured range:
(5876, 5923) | -1.7 angstrom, 2.67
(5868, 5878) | -2.2 angstrom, 3.13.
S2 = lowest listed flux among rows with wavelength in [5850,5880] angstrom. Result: 2.139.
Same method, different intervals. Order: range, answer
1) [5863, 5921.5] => 2.077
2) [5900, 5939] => 2.173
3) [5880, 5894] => 2.159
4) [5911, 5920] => 2.461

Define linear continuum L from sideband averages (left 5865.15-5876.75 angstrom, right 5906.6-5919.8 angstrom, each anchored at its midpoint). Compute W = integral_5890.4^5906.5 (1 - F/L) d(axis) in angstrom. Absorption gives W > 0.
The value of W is 1.5 angstrom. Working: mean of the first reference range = 2.95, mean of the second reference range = 2.68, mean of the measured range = 2.51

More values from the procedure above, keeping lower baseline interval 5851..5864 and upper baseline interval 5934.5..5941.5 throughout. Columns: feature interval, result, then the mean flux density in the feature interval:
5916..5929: -0.56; 2.68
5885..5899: 1.08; 2.39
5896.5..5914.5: -0.13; 2.6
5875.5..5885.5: -2.08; 3.14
